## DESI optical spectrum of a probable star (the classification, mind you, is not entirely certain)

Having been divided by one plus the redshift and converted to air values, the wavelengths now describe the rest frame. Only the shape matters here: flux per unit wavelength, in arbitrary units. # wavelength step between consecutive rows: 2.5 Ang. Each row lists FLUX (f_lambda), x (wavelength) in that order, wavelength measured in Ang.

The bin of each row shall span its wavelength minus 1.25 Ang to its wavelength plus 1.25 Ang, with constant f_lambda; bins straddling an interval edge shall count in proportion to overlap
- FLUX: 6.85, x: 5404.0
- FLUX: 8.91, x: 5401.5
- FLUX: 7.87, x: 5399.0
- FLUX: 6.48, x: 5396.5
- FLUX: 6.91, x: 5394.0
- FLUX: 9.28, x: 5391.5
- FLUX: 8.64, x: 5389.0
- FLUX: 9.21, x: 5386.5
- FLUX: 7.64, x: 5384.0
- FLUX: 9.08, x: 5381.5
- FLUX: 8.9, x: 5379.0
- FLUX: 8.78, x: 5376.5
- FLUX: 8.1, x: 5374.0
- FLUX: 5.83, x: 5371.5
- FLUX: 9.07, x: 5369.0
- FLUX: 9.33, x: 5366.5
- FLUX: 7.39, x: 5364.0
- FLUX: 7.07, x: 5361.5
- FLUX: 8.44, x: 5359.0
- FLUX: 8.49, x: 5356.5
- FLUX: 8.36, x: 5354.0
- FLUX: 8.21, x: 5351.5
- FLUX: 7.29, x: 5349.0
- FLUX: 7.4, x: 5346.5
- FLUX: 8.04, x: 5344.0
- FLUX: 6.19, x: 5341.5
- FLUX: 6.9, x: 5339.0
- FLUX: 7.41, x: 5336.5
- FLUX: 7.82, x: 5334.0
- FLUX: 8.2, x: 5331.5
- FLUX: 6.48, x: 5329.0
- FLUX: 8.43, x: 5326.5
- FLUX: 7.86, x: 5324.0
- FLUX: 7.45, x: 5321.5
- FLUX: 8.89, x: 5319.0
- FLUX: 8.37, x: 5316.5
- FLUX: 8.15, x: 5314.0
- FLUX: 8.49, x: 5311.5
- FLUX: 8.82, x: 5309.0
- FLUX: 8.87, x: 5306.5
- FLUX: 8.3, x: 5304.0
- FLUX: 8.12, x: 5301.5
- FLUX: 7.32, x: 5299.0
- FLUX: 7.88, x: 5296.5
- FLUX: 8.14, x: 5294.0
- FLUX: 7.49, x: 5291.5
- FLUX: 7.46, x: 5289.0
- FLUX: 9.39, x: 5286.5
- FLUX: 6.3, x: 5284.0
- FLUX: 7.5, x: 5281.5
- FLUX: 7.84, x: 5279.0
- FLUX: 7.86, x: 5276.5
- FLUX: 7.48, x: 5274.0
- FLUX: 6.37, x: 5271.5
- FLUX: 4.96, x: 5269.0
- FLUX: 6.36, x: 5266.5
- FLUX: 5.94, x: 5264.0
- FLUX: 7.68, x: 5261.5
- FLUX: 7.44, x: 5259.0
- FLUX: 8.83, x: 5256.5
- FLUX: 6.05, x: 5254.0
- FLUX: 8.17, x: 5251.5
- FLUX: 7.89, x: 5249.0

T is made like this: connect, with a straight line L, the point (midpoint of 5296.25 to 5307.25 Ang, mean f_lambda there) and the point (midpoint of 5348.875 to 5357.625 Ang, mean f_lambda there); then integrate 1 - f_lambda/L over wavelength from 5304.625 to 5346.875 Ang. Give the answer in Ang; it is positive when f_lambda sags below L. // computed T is 1.3 Ang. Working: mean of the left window 8.08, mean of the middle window 7.88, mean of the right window 8.18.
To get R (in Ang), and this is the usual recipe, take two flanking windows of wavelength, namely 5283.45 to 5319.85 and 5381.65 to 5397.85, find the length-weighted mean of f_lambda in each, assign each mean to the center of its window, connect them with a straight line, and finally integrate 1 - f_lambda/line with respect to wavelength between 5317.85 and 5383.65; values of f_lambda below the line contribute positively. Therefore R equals 1.9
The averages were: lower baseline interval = 8.16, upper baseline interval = 8.1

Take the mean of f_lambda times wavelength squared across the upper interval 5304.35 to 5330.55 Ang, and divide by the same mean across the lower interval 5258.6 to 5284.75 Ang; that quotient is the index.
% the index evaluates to 1.21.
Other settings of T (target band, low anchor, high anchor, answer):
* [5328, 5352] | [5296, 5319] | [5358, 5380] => 2.4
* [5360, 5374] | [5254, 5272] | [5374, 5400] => 0.4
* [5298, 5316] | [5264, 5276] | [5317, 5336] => -2.3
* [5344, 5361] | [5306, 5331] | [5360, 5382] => 0.3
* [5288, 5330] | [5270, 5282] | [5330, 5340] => -3.2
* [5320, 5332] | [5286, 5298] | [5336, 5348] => -0.4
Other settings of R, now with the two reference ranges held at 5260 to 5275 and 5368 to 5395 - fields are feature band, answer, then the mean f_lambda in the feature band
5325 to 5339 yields -0.2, 7.6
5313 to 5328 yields -1.7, 8.16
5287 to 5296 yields -1.3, 7.85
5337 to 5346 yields 0.7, 7.1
